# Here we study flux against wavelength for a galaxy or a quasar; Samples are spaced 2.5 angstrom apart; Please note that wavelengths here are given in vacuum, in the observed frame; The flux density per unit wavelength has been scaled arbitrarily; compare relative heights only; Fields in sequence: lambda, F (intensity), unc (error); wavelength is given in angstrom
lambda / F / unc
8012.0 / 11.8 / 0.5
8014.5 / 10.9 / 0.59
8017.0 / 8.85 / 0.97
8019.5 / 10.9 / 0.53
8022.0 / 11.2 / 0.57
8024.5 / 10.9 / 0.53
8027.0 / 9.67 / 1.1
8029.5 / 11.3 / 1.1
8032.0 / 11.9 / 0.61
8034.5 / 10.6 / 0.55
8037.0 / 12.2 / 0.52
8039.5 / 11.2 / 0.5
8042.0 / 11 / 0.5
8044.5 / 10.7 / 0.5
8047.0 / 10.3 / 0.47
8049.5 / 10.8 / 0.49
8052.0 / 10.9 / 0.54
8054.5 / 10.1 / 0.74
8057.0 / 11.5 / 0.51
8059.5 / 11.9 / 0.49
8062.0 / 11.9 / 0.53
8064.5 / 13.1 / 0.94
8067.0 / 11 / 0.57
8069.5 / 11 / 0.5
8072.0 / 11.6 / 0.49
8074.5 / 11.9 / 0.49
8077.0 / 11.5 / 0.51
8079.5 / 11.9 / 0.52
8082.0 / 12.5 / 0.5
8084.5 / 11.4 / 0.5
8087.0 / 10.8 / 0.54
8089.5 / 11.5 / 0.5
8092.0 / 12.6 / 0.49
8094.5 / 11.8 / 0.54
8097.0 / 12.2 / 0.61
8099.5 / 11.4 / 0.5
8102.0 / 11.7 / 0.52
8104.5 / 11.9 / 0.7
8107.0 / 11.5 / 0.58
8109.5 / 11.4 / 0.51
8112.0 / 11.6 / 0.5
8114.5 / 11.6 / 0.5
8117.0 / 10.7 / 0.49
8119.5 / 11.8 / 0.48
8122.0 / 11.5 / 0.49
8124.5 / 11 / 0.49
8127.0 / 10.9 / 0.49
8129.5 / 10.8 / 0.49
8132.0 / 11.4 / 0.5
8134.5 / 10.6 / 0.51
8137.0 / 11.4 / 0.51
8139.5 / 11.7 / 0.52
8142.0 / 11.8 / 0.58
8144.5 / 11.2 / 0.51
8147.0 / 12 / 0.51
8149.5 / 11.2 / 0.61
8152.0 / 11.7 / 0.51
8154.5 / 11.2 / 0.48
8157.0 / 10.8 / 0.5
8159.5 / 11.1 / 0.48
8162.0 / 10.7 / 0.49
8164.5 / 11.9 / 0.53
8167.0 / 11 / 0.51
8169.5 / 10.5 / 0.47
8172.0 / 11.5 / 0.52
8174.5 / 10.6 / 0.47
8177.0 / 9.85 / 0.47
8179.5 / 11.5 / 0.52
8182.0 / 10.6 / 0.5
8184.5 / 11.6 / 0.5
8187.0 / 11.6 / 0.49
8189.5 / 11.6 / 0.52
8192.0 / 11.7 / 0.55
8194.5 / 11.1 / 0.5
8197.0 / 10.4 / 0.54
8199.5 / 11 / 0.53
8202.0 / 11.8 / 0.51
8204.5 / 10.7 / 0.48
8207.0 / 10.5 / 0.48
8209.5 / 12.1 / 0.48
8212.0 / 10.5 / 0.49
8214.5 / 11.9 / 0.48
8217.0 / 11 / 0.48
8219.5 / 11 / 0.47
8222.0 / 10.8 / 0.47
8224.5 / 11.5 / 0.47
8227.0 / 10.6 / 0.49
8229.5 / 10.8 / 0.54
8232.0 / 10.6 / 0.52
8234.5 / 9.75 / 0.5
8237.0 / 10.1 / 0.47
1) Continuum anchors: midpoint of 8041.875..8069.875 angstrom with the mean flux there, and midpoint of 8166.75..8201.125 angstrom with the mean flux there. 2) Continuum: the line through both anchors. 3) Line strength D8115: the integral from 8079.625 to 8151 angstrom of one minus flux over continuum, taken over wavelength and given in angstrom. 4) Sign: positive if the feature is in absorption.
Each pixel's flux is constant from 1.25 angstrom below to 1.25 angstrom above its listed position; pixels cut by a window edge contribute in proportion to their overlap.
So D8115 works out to -2.41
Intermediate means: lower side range 11.2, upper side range 11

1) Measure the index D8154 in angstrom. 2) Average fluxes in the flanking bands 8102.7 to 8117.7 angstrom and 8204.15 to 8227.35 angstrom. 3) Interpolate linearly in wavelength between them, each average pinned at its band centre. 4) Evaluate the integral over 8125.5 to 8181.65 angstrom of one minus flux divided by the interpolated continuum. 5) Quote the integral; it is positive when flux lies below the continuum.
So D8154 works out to 0.90 angstrom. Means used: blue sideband 11.5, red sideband 11.1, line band 11.1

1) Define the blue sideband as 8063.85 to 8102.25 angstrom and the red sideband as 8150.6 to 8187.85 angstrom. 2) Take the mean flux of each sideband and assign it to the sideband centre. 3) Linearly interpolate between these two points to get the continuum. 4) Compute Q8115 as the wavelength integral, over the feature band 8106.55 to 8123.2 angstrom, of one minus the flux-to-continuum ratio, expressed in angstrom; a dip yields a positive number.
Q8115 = 0.1 angstrom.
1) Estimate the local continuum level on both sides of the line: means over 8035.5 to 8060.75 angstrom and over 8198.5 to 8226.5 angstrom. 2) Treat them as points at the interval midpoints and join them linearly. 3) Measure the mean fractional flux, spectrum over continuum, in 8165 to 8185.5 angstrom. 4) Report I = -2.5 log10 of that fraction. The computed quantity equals 0.02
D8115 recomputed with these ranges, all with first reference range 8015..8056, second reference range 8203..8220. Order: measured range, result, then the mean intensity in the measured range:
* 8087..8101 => -1.2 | 11.8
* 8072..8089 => -1.2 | 11.7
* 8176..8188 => 0.0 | 11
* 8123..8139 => -0.1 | 11.1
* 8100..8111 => -0.7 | 11.6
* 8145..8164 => -0.4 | 11.3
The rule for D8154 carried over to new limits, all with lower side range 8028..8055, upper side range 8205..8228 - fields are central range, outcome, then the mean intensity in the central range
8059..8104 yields -2.98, 11.8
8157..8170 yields 0.02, 11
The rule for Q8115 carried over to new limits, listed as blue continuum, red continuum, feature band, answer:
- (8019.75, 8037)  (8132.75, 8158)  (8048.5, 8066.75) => -0.5 angstrom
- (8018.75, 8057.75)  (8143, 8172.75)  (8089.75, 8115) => -1.5 angstrom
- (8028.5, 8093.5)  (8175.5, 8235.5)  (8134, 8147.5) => -0.3 angstrom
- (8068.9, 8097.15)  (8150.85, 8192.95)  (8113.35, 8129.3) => 0.4 angstrom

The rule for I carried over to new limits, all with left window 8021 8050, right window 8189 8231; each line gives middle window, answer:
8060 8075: -0.07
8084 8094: -0.06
